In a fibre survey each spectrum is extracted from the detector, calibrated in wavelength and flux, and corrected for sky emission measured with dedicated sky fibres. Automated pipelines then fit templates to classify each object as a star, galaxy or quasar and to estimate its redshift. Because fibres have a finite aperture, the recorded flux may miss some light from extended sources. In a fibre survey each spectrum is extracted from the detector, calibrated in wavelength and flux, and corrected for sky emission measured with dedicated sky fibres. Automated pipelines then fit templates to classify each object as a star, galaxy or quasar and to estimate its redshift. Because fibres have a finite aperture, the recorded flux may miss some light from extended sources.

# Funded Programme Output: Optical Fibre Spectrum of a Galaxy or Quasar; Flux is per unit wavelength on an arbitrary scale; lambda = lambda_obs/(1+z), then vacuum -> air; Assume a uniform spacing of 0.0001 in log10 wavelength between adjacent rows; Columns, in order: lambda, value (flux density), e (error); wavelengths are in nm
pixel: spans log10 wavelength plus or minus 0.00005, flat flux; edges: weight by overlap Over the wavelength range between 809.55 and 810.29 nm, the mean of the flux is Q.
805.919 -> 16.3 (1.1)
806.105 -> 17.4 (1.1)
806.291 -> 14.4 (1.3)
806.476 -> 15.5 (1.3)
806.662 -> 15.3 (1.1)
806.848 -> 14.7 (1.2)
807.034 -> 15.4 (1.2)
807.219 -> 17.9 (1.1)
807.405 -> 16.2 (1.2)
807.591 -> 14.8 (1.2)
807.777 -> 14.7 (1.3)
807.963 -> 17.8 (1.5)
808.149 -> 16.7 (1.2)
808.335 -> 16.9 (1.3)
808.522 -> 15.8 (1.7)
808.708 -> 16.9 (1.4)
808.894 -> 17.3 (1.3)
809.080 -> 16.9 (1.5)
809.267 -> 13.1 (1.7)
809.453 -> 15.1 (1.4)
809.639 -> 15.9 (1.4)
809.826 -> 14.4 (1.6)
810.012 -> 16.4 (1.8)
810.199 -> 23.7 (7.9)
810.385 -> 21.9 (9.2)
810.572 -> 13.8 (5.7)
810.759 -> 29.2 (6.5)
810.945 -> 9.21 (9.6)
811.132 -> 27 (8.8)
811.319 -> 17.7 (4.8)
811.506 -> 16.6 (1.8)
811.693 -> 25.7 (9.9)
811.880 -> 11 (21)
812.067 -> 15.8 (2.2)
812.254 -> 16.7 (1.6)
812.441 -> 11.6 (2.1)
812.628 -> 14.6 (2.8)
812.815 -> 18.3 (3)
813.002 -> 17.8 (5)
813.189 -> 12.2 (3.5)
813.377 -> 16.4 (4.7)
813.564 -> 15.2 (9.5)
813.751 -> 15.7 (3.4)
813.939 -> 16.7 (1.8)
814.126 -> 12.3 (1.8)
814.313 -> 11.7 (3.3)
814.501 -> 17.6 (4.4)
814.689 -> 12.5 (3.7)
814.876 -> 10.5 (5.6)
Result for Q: 17.6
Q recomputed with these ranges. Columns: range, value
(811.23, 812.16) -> 17.4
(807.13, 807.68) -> 16.3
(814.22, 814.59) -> 14.6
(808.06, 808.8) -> 16.6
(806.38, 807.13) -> 15.3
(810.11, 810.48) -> 22.8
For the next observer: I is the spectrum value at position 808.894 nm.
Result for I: 17.3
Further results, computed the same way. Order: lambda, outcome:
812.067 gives 15.8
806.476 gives 15.5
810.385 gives 21.9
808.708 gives 16.9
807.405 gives 16.2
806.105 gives 17.4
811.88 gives 11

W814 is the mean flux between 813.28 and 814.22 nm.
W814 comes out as 15.3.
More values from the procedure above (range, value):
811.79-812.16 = 13.4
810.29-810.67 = 18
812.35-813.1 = 15.6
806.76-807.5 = 16.1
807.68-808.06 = 16.2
